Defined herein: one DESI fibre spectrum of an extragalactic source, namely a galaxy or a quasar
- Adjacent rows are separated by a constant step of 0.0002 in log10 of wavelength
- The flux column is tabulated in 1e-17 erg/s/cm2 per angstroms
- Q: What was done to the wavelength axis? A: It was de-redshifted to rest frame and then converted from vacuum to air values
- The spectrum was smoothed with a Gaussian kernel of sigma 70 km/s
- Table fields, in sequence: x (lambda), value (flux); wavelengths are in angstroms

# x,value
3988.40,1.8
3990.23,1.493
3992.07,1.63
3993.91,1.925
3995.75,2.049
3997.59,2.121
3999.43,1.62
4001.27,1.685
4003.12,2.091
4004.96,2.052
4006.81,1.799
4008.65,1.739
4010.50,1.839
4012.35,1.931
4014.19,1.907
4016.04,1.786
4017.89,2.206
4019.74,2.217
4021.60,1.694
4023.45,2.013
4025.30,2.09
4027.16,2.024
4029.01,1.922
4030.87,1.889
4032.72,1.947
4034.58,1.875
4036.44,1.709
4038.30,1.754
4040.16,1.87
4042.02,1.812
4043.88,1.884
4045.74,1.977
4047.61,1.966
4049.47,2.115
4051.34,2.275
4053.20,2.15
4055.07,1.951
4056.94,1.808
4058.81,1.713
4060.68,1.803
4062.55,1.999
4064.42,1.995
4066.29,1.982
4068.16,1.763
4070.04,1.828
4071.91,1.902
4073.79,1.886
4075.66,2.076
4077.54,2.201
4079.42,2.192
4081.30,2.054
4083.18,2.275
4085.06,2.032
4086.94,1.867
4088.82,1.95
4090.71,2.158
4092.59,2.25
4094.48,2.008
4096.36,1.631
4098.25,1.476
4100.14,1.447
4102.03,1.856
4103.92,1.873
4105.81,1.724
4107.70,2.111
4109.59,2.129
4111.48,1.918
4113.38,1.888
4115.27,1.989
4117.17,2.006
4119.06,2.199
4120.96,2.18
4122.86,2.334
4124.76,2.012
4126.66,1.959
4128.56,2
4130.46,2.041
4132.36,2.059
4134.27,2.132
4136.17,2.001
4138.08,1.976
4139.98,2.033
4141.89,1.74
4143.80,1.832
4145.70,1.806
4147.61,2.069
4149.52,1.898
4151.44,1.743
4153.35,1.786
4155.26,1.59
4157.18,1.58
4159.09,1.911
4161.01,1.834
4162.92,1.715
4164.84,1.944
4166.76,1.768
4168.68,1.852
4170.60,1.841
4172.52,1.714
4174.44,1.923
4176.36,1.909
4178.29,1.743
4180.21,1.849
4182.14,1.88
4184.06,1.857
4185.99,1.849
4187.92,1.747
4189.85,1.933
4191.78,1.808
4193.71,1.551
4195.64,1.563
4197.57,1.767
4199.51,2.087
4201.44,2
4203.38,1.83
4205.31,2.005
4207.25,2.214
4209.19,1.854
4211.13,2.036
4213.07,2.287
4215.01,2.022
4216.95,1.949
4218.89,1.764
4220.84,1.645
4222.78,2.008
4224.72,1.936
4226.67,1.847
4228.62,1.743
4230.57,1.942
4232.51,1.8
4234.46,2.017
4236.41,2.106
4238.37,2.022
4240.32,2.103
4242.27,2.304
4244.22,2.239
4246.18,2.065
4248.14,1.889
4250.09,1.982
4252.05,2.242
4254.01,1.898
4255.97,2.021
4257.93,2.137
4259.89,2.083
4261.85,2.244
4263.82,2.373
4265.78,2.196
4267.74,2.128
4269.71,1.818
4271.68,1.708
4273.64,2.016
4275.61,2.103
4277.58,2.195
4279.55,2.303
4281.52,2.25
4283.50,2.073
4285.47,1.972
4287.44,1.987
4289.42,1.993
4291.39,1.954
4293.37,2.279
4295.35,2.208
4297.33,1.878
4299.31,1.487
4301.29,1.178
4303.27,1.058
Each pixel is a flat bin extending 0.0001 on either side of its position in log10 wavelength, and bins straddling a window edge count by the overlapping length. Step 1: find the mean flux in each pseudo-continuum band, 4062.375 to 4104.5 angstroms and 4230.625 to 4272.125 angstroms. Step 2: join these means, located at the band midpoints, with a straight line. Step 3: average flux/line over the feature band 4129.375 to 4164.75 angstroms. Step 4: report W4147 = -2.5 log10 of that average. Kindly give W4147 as 0.063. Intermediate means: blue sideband 1.94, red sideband 2.07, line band 1.88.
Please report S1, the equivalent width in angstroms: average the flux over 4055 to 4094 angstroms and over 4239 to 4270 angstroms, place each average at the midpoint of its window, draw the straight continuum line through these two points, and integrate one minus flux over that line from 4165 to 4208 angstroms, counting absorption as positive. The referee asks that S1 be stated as 4.5 angstroms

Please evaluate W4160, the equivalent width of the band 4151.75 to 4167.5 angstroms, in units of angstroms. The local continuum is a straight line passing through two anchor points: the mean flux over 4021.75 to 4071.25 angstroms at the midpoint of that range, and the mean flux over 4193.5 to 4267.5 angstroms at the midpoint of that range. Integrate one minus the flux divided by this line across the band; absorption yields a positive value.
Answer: 1.6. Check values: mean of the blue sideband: 1.92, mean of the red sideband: 2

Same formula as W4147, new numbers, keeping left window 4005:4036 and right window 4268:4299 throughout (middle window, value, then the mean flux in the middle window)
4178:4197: 0.126 mag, 1.78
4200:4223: 0.021 mag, 1.97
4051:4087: -0.020 mag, 1.99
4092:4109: 0.084 mag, 1.82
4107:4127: -0.053 mag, 2.07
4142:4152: 0.067 mag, 1.86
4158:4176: 0.088 mag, 1.84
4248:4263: -0.026 mag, 2.08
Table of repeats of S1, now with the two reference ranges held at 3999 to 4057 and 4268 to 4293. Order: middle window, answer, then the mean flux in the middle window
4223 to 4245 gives 0.2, 2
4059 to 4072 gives 0.4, 1.89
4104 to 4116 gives 0.1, 1.95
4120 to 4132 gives -0.7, 2.09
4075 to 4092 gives -1.2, 2.09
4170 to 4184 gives 1.1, 1.84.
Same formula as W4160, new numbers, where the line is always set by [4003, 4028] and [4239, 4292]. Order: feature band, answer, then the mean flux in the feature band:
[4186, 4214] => 2.0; 1.9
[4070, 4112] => 0.8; 1.95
